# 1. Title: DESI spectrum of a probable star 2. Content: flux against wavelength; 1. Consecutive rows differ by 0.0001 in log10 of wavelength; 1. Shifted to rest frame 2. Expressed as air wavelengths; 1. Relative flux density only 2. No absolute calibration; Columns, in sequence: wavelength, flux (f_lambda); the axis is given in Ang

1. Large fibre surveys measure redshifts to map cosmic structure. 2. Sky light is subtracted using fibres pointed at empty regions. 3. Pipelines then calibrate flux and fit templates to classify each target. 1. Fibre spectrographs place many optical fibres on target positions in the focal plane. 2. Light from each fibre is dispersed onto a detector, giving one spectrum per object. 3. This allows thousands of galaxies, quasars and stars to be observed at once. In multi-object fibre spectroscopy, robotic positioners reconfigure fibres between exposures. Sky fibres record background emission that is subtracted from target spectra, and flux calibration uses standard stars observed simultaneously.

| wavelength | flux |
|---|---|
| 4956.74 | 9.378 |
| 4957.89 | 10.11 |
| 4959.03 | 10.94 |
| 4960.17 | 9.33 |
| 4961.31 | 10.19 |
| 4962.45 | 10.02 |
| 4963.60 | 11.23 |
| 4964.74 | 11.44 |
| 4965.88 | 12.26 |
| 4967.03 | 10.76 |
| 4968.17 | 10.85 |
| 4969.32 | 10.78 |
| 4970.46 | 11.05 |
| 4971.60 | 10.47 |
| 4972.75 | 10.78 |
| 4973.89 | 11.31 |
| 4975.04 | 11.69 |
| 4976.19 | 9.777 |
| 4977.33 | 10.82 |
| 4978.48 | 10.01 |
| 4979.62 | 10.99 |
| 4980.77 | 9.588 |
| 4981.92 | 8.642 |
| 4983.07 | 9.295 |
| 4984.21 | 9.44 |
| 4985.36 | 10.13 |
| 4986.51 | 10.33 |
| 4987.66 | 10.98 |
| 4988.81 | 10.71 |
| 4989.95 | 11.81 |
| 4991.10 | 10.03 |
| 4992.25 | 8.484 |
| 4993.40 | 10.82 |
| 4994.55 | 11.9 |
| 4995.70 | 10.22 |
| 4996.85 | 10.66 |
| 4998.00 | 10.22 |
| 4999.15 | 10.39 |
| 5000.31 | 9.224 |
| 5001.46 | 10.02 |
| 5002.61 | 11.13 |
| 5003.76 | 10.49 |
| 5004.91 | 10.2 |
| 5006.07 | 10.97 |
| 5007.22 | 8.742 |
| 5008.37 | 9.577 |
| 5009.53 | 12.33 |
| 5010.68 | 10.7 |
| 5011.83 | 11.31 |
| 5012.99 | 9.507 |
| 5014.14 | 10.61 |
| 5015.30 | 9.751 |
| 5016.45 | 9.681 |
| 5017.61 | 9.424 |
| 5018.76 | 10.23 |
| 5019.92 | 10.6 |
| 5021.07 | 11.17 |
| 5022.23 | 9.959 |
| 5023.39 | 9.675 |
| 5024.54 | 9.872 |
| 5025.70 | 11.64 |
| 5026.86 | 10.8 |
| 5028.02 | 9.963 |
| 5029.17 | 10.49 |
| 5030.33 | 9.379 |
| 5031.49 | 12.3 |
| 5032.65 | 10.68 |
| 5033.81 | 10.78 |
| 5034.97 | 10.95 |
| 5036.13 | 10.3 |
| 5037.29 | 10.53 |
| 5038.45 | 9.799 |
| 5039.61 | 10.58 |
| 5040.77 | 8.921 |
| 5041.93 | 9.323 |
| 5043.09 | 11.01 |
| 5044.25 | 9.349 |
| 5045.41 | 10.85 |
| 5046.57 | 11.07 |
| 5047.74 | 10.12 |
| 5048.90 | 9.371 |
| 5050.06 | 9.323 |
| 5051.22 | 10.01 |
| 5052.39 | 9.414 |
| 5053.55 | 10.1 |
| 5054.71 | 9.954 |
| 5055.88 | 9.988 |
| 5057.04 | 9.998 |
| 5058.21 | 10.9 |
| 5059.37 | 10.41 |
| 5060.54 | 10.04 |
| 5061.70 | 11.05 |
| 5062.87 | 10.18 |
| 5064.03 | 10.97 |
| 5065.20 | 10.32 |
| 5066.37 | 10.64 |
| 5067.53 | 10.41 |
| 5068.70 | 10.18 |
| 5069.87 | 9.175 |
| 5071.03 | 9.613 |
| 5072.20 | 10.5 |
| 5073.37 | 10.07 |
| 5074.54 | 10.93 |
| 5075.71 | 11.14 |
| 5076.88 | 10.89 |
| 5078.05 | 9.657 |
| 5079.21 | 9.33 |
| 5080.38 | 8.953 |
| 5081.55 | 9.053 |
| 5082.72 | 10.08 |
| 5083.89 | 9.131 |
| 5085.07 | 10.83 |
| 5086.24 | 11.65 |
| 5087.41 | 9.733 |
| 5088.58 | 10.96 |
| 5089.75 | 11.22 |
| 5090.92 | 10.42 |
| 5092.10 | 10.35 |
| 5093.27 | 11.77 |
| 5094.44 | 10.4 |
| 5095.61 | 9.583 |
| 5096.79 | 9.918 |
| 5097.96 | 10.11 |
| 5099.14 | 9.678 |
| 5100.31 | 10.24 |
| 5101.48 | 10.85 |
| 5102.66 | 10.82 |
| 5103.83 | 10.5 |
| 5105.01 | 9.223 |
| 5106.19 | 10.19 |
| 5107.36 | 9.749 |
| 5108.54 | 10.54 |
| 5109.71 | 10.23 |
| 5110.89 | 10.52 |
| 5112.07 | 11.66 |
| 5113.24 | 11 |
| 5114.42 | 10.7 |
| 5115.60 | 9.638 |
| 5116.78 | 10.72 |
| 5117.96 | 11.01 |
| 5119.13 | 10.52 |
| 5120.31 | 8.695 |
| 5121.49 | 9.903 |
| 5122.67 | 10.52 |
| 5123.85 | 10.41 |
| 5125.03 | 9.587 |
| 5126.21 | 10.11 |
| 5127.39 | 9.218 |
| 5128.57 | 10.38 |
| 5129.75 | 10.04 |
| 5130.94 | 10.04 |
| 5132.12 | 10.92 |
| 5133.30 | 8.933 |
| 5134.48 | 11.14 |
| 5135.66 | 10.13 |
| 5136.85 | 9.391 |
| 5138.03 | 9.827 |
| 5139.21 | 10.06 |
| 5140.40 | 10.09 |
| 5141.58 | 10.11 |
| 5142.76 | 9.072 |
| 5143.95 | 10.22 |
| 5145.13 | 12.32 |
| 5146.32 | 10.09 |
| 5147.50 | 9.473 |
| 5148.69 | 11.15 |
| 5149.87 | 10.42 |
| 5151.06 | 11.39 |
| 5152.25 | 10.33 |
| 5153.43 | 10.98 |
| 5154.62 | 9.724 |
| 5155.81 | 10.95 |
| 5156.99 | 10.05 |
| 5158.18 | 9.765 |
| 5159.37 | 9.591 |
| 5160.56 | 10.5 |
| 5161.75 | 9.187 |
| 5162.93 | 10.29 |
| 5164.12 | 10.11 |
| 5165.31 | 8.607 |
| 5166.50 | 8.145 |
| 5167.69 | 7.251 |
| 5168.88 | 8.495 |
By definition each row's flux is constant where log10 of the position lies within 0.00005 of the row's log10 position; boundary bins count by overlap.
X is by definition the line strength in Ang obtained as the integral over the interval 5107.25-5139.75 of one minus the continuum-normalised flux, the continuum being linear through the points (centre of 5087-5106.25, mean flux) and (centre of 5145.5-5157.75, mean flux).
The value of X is 0.7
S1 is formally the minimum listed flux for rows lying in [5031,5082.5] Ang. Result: 8.921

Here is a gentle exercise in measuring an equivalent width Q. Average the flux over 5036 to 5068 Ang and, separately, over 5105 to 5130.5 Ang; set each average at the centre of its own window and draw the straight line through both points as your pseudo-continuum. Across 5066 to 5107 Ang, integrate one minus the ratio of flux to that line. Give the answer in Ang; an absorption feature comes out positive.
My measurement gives -0.11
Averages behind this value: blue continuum 10.2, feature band 10.2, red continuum 10.2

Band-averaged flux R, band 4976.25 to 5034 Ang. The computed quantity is 10.3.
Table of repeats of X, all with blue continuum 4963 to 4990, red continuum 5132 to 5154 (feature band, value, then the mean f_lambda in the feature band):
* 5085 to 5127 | -0.01 Ang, 10.4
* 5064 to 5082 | 0.58 Ang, 10.1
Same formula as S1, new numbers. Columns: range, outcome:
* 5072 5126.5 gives 8.695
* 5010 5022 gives 9.424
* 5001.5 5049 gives 8.742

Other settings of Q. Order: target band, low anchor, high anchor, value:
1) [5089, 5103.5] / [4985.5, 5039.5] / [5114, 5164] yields -0.3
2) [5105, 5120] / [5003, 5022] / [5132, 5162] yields -0.3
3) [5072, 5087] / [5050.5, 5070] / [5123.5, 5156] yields 0.1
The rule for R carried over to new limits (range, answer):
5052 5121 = 10.3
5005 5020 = 10.2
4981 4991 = 10.1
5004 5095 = 10.3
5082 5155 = 10.3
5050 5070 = 10.2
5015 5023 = 10.1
